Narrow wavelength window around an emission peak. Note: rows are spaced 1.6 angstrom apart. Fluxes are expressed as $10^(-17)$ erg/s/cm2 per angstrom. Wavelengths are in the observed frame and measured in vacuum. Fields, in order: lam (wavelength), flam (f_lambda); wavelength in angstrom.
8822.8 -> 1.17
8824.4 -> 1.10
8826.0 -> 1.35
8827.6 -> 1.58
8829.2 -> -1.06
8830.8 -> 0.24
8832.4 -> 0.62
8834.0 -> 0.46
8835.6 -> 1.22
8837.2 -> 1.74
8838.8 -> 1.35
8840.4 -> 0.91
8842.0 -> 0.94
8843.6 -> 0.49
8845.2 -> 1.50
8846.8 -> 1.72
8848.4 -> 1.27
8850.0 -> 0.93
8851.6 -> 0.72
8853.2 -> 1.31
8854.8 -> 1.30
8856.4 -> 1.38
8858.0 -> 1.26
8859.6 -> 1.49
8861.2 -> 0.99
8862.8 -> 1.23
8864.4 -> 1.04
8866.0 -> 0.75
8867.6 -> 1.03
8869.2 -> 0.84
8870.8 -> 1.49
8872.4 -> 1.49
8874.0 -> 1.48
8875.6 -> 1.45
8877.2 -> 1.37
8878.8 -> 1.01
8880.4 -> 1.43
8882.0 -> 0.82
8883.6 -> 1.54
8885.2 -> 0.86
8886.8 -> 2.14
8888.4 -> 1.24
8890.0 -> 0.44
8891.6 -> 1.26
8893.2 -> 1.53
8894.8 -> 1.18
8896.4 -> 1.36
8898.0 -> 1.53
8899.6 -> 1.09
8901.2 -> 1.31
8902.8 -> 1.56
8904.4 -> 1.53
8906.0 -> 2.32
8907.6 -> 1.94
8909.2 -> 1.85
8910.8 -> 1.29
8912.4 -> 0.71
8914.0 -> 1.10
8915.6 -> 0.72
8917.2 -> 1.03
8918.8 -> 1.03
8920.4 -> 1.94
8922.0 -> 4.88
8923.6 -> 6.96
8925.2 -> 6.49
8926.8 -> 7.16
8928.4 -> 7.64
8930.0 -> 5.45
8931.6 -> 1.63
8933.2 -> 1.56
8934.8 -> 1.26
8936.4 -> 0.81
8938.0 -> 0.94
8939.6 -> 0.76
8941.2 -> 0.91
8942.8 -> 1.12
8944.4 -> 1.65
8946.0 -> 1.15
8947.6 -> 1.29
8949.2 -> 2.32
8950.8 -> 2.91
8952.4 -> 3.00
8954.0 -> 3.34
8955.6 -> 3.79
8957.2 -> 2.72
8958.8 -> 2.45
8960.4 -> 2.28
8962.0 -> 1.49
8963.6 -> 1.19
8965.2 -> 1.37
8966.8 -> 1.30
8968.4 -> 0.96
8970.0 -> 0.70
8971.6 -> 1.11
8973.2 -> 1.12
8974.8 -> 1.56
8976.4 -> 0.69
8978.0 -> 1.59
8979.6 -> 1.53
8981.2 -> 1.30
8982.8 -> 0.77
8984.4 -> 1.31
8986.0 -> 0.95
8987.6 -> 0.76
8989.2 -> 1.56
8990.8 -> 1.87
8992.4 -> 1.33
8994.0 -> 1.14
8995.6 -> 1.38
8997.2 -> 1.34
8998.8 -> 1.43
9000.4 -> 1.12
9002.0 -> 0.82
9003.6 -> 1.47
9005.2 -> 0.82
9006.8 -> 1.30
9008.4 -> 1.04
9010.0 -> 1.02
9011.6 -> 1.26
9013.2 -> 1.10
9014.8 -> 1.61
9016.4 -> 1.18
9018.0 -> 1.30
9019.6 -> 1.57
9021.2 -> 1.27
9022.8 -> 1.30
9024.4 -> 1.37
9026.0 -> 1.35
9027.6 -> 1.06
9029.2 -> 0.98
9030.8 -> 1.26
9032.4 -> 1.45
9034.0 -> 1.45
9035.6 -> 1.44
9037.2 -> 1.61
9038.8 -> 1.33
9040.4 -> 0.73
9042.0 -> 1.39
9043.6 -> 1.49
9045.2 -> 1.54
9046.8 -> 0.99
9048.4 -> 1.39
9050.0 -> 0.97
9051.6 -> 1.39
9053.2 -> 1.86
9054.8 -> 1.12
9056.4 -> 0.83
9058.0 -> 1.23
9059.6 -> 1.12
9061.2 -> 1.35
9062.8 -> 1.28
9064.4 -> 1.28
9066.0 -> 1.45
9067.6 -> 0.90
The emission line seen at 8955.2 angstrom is [N II]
